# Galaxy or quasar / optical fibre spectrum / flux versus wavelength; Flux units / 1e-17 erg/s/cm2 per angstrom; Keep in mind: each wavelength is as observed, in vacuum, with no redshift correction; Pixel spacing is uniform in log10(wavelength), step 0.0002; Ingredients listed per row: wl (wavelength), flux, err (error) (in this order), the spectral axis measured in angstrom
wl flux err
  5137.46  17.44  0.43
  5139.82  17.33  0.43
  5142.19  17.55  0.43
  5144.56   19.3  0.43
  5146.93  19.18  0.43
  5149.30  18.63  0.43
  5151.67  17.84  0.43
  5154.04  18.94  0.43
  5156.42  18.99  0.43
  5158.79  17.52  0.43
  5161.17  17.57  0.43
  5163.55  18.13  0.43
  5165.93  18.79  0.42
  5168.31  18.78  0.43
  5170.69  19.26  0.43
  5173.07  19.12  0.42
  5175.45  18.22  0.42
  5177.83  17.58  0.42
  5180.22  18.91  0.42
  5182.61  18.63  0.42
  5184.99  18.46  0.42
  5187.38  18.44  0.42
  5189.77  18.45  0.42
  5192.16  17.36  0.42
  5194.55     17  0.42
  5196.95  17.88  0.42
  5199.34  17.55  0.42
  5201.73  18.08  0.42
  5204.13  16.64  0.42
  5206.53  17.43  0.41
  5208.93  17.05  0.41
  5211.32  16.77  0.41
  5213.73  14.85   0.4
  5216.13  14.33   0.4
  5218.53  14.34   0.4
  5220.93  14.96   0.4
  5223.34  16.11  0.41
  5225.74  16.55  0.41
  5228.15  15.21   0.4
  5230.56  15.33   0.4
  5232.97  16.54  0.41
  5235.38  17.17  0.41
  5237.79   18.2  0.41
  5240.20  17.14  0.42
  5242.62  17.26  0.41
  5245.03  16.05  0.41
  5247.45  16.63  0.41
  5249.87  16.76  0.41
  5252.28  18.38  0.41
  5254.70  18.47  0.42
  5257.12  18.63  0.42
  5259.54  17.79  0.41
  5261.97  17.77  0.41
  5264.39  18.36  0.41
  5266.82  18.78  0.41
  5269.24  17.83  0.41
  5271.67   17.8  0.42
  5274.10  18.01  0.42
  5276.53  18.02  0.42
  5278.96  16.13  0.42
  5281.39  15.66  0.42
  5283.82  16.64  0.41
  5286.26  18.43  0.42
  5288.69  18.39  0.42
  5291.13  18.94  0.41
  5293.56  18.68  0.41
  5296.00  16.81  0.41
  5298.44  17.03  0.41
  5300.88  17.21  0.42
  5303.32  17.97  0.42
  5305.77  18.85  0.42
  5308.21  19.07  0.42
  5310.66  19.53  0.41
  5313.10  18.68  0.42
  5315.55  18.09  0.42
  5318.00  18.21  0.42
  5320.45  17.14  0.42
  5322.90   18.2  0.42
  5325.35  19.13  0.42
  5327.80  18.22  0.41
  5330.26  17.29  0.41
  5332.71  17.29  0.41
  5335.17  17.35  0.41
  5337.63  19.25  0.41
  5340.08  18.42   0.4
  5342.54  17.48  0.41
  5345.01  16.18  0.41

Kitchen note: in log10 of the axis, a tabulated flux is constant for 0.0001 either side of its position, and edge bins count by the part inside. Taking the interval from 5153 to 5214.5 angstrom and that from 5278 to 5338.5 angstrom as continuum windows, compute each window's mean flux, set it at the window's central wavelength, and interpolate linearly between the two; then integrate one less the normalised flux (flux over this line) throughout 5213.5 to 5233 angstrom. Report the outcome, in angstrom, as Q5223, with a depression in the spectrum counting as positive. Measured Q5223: 2.9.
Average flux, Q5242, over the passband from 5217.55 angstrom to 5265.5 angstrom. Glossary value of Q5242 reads 16.9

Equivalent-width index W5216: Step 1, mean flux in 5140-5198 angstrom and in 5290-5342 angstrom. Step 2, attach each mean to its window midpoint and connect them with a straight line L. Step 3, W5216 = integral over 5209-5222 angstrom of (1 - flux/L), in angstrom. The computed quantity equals 2.17 angstrom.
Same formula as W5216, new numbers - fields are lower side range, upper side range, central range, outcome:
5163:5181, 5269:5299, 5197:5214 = 1.1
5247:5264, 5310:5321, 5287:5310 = 0.1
